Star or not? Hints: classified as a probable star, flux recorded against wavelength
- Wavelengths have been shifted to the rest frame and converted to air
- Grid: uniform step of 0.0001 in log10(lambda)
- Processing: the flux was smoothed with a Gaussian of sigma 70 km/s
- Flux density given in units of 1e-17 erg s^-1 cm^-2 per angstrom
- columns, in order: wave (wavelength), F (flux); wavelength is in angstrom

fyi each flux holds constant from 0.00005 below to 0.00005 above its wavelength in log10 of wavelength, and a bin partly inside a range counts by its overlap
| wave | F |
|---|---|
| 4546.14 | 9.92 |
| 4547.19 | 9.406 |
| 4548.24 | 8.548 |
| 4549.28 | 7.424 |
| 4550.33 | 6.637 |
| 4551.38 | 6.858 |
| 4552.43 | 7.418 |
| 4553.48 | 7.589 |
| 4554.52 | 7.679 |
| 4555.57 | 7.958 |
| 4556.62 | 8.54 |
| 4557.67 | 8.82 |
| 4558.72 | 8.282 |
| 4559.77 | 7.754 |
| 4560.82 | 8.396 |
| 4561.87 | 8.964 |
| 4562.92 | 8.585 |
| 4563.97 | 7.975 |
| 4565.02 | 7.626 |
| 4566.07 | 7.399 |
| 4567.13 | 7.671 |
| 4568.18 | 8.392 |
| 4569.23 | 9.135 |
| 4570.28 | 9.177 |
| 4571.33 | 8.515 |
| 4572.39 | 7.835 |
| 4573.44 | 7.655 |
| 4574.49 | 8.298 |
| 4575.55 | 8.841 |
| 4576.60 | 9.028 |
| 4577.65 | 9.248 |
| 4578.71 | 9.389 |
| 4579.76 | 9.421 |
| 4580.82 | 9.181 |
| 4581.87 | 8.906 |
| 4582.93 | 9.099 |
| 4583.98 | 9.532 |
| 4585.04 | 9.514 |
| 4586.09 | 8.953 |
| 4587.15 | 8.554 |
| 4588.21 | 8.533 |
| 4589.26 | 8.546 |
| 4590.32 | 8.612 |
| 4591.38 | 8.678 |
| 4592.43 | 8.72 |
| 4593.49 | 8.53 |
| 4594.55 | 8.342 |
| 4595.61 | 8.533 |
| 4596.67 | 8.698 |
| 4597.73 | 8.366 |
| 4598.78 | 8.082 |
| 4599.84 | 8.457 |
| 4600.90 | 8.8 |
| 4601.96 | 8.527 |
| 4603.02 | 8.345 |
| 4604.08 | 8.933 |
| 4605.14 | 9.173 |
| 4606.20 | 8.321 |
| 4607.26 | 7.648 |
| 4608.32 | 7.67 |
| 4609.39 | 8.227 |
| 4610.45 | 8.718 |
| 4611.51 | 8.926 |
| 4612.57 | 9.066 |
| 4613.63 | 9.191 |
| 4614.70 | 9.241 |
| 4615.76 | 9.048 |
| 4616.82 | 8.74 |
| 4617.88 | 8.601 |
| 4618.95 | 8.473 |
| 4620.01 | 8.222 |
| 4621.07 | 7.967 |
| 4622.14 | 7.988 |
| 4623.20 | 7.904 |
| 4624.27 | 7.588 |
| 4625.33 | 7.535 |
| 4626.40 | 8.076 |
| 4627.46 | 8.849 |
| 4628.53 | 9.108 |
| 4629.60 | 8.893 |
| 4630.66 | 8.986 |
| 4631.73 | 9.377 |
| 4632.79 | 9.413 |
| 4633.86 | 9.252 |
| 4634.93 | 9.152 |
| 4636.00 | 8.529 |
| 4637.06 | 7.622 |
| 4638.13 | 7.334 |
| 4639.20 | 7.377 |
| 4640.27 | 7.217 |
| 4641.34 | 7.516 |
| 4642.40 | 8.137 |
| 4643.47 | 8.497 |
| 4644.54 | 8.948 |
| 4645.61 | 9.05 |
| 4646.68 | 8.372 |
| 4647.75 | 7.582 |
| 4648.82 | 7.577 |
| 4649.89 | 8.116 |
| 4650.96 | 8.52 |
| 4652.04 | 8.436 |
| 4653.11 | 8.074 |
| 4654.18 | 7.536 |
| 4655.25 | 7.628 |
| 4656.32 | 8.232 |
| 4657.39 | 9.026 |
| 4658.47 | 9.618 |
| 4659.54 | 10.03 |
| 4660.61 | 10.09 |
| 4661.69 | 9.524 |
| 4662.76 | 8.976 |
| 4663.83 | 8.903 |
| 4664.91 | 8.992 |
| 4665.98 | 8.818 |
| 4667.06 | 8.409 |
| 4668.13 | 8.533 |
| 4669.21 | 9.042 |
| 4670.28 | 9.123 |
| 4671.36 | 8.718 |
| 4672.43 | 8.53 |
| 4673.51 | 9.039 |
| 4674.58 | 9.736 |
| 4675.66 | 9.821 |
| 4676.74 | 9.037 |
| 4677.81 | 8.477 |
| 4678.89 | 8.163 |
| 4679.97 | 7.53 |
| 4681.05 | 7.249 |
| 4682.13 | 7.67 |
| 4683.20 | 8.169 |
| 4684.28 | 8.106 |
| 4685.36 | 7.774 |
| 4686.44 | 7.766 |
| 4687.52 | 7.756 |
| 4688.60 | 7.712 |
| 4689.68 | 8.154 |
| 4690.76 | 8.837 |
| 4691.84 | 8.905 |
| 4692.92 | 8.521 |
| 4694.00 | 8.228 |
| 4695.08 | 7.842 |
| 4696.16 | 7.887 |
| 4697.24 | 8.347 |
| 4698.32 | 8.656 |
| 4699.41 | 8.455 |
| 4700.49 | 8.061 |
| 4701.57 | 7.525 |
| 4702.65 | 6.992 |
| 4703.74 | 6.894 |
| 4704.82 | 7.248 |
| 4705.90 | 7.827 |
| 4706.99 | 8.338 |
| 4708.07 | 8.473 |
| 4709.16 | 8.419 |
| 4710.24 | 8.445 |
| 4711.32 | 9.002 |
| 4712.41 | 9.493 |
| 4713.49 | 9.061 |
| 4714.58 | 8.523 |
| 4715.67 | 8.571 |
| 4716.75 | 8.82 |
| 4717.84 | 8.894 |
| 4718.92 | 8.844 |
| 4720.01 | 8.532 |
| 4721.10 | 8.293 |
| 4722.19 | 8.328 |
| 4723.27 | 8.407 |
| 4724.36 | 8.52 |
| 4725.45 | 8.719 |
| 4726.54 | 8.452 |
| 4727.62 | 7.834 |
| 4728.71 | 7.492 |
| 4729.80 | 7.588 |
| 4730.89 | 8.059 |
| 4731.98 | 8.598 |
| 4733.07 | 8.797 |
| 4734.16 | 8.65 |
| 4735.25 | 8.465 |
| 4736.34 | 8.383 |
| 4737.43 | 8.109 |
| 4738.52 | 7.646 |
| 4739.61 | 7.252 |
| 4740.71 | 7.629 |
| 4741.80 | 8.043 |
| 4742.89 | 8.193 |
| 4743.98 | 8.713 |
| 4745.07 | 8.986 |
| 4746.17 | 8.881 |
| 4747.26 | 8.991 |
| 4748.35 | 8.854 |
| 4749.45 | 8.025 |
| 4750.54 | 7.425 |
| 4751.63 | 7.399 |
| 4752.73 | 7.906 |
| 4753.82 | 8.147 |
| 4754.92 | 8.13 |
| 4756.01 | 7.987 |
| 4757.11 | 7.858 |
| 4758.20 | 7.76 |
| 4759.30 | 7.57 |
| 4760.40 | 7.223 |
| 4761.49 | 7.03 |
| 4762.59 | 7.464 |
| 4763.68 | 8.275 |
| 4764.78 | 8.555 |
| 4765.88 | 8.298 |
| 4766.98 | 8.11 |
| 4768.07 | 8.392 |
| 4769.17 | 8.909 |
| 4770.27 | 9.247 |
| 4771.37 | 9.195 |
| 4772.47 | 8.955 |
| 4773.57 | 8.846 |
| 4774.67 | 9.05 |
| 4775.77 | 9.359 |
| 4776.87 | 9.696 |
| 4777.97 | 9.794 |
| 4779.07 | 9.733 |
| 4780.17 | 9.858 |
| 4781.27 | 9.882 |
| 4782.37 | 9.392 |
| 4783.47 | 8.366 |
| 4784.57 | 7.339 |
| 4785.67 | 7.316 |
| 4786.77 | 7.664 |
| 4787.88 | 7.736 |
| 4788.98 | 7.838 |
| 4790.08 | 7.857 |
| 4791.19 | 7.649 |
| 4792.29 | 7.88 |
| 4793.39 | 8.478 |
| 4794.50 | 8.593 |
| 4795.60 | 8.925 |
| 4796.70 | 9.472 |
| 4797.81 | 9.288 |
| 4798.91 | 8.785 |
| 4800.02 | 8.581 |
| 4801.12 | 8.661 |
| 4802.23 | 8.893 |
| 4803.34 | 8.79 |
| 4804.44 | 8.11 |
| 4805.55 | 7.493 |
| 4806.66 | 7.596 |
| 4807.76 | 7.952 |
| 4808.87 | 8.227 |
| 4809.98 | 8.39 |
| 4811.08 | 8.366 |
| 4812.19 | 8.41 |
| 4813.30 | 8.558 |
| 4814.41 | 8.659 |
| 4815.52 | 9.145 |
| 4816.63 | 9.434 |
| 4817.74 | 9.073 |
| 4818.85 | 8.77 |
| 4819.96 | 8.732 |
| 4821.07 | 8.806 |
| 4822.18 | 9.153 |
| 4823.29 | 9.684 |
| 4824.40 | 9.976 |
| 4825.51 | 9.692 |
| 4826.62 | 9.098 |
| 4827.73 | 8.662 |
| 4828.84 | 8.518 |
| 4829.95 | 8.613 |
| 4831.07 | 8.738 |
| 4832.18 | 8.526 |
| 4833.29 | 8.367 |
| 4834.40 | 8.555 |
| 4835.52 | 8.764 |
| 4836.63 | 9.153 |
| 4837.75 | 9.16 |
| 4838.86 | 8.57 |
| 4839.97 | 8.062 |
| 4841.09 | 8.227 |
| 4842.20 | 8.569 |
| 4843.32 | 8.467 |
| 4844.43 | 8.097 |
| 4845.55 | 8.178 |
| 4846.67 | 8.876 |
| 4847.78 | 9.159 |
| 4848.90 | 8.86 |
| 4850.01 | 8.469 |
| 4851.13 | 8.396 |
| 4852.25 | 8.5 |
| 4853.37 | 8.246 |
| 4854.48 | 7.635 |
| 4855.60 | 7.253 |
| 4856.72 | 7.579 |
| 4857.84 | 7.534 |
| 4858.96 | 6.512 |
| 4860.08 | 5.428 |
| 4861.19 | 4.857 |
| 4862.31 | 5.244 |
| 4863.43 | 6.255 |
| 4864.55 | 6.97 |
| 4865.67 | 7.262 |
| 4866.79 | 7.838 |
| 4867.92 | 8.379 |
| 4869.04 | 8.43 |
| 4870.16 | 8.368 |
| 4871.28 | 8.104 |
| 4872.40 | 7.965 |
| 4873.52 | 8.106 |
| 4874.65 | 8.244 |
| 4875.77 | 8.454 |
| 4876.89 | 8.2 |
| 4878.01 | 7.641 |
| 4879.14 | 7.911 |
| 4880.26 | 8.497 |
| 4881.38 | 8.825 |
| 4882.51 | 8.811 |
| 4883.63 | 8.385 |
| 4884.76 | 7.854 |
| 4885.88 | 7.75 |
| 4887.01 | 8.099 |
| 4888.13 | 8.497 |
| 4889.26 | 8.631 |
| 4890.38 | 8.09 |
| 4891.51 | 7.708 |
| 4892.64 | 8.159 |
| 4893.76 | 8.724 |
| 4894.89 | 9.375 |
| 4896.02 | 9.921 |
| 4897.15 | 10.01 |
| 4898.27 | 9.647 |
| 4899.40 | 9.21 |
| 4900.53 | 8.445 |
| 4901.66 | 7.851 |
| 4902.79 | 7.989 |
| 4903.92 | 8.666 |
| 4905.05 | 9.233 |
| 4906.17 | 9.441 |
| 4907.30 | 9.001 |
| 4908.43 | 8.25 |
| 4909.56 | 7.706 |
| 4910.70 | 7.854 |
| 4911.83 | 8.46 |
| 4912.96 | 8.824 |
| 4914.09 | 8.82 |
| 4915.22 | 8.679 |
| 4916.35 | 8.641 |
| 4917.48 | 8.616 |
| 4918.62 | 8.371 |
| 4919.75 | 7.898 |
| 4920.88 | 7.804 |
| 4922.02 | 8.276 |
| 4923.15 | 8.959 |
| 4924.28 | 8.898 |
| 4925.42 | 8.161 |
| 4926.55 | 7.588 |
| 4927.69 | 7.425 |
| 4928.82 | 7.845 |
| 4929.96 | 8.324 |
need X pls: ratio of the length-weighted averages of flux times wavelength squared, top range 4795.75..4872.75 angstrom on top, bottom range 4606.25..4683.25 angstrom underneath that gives 1.1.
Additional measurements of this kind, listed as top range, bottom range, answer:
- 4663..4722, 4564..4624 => 1.02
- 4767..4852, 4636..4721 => 1.10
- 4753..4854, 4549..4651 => 1.11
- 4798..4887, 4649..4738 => 1.04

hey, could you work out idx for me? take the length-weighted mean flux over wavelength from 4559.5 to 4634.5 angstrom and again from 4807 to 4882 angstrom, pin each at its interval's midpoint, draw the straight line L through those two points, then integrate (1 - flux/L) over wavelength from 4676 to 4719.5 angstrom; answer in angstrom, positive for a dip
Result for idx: 1.2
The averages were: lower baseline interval 8.59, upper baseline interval 8.26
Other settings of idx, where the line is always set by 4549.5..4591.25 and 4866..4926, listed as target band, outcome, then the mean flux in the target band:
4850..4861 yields 1.3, 7.42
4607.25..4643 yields 0.1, 8.41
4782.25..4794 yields 0.8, 7.9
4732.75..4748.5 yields 0.2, 8.36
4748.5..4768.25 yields 1.3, 7.87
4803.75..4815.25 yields 0.3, 8.21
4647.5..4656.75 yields 0.5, 7.98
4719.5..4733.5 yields 0.3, 8.27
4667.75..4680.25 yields -0.6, 8.84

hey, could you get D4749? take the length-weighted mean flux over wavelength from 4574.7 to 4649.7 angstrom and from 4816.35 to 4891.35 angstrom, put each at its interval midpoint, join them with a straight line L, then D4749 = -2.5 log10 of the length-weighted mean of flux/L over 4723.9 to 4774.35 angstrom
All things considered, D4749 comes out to 0.02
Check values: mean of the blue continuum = 8.56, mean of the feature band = 8.21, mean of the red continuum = 8.23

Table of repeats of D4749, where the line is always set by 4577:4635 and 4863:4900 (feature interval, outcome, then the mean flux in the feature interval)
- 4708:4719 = -0.03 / 8.79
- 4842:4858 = 0.01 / 8.26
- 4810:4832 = -0.07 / 8.93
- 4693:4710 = 0.08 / 7.97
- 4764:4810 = -0.02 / 8.6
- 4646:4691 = 0.01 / 8.51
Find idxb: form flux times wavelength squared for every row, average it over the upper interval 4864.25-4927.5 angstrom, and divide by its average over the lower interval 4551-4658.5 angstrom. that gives 1.13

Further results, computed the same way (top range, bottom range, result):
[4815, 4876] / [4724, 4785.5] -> 1.02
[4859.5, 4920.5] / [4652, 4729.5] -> 1.06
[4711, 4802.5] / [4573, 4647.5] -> 1.05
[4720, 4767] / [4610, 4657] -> 1.02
